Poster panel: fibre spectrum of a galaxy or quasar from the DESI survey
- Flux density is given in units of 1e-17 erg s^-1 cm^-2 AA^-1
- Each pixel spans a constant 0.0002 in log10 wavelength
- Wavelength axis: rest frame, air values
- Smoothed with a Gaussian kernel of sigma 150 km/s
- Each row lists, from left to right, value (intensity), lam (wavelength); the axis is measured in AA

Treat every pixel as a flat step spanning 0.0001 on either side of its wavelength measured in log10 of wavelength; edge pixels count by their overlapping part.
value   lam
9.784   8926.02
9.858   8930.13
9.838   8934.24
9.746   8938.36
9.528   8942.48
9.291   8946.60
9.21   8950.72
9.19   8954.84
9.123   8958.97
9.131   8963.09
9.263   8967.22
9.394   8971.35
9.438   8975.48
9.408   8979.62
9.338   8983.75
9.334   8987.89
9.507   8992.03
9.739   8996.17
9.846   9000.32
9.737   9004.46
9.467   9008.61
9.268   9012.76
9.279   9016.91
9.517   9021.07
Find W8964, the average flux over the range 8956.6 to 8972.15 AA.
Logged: 9.21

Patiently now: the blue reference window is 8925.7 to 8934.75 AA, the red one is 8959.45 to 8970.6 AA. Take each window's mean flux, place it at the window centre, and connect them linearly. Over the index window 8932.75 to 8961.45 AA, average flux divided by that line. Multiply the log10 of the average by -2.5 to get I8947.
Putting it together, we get 0.015 mag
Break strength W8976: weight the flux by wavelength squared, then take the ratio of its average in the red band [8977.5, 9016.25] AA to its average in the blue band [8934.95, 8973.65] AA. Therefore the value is 1.03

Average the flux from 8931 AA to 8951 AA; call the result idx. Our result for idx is 9.57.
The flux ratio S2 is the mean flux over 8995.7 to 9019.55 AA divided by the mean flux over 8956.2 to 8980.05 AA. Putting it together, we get 1.03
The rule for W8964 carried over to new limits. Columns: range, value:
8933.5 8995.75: 9.38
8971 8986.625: 9.39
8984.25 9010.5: 9.59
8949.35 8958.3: 9.18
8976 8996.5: 9.44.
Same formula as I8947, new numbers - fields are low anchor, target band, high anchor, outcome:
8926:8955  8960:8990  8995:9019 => 0.026 mag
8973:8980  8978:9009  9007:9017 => -0.020 mag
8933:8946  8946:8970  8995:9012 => 0.051 mag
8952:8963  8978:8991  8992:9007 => 0.017 mag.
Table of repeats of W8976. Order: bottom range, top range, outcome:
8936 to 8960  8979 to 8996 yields 1.02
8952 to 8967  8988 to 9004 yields 1.06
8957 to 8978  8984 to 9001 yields 1.04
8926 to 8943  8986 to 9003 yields 1.00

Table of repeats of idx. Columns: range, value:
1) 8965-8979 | 9.36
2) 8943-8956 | 9.27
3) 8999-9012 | 9.63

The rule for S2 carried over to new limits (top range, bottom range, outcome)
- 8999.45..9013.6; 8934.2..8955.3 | 1.01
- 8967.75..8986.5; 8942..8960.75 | 1.01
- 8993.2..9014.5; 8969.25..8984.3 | 1.02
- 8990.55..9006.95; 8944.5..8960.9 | 1.05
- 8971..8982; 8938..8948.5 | 0.99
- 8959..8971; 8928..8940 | 0.94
